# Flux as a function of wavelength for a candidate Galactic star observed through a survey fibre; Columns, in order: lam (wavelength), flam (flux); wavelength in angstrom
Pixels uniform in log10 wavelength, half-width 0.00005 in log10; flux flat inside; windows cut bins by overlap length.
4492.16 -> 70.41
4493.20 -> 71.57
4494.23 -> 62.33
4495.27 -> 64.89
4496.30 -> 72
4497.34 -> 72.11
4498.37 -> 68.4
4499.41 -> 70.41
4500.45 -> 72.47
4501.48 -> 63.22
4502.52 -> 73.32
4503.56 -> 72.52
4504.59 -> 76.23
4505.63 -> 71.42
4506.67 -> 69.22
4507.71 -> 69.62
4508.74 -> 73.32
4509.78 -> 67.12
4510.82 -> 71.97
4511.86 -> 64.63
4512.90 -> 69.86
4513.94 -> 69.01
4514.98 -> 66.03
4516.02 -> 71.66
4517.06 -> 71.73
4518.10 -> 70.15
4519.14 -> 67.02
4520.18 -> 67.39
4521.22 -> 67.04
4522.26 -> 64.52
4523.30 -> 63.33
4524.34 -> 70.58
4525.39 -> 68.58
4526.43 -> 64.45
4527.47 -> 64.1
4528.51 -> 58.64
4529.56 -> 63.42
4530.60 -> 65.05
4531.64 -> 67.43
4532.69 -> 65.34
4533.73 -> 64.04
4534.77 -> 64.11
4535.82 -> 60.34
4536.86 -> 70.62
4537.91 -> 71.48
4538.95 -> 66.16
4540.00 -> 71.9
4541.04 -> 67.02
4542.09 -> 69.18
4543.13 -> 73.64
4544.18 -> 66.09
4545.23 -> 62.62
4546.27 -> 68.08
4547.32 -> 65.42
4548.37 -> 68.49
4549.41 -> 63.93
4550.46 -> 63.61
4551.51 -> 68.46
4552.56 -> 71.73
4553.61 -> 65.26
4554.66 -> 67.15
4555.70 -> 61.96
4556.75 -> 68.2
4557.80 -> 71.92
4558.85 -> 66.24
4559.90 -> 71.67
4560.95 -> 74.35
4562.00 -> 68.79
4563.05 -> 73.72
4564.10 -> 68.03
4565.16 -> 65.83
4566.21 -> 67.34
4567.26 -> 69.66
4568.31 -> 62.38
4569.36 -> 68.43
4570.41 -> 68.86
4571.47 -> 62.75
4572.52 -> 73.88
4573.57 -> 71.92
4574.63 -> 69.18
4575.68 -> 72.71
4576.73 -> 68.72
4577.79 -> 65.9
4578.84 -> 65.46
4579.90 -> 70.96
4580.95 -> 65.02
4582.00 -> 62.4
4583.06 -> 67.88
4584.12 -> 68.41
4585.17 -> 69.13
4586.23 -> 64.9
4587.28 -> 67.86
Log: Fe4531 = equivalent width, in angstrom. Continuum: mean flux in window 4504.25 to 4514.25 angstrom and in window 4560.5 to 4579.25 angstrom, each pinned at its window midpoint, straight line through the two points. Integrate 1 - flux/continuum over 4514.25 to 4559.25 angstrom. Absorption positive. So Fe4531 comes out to 1.7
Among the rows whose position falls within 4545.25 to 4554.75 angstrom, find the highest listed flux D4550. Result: 71.73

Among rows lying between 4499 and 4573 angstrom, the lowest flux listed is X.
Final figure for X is 58.64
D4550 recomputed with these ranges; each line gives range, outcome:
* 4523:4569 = 74.35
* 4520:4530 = 70.58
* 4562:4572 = 73.72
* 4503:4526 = 76.23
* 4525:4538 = 71.48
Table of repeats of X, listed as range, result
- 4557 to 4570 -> 62.38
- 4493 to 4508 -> 62.33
